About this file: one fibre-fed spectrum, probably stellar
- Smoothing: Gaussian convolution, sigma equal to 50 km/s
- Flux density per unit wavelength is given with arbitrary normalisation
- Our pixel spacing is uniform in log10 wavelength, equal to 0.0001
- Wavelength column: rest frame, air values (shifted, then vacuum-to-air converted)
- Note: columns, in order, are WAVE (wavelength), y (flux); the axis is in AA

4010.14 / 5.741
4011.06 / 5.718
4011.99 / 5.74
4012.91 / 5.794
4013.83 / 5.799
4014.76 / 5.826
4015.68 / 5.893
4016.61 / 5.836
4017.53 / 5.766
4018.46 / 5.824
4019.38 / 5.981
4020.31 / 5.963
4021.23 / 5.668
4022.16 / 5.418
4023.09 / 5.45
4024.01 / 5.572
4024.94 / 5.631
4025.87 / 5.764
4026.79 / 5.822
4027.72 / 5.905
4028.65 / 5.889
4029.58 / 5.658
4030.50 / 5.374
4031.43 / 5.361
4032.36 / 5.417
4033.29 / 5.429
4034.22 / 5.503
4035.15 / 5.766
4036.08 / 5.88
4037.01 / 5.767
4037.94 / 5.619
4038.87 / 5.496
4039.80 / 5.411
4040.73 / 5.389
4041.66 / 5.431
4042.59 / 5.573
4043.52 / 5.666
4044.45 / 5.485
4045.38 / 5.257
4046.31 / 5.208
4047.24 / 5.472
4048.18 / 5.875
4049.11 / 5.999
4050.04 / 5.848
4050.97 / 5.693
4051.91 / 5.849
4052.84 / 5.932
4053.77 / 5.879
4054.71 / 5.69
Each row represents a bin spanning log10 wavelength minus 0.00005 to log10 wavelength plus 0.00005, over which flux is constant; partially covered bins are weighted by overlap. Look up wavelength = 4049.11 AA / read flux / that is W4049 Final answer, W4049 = 5.999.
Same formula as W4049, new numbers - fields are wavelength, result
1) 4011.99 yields 5.74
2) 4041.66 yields 5.431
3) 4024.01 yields 5.572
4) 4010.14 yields 5.741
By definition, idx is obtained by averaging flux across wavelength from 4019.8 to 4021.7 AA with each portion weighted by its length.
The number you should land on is 5.81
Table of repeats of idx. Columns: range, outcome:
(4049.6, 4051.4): 5.78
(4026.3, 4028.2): 5.87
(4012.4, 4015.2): 5.81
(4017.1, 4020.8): 5.89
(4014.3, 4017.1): 5.86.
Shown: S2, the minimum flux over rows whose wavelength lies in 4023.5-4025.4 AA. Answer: 5.572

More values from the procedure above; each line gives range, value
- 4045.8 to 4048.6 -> 5.208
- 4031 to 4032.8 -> 5.361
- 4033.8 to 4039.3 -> 5.496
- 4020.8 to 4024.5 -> 5.418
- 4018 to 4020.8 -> 5.824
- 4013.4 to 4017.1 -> 5.799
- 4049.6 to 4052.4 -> 5.693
